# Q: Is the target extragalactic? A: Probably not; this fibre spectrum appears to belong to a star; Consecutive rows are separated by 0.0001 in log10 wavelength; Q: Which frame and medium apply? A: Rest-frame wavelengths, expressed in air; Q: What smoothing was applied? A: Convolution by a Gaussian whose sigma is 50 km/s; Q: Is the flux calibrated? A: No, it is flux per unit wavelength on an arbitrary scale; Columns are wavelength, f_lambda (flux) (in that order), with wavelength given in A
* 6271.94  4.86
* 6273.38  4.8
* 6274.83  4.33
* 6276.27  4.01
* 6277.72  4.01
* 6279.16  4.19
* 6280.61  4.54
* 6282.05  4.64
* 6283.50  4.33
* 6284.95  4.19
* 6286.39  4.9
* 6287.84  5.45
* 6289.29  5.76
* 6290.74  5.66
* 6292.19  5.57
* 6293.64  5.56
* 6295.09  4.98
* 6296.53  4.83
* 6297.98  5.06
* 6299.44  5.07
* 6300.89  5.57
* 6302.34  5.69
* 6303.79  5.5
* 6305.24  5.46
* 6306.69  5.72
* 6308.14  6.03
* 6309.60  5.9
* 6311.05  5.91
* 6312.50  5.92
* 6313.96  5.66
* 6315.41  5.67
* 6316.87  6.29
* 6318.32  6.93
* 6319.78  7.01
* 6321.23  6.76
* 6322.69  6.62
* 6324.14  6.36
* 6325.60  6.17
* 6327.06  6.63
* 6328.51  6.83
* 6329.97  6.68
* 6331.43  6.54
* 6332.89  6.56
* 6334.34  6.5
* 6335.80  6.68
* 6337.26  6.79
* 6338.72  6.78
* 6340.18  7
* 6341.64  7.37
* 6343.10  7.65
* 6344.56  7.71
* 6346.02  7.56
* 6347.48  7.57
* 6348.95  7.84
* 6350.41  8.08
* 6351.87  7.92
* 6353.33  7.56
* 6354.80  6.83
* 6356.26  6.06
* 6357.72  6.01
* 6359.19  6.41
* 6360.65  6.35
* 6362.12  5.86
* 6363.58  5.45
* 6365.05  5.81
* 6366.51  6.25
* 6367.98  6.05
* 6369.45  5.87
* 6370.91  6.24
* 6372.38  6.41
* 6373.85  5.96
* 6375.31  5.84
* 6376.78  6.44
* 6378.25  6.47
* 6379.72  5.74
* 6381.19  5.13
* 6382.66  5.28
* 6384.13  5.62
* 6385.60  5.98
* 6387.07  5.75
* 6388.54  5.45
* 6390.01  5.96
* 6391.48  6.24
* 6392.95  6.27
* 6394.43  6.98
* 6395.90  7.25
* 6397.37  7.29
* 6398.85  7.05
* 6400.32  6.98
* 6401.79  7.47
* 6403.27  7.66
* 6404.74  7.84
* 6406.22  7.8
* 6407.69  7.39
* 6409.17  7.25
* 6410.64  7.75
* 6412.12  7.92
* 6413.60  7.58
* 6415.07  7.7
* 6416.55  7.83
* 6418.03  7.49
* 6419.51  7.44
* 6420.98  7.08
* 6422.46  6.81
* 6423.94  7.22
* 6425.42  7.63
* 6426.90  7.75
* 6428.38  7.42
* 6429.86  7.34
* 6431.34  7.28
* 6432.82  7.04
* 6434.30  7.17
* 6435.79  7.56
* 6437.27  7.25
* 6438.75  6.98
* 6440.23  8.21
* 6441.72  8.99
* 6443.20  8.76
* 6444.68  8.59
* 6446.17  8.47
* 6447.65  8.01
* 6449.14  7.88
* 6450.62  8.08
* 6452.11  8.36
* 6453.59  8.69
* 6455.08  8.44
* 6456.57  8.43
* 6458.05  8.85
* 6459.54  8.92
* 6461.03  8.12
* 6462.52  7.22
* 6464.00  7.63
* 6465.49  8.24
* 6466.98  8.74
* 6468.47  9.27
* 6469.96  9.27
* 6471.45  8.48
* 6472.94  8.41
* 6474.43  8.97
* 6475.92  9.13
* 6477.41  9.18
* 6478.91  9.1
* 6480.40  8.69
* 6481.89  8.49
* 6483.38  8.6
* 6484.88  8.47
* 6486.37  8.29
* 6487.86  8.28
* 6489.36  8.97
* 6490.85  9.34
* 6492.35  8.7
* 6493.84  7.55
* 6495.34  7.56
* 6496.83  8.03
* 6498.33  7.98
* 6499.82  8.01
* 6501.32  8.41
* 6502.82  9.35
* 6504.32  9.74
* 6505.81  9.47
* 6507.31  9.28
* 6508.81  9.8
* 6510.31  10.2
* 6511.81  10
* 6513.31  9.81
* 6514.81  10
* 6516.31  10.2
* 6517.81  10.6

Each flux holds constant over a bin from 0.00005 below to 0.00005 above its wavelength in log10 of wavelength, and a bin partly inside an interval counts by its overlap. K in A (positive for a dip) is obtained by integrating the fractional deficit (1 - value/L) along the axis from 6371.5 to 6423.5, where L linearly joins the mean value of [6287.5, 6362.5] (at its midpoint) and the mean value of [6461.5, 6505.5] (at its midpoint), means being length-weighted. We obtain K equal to 4.3 A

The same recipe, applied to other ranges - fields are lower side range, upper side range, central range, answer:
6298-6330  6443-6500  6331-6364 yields -1.8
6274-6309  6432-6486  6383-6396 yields 1.7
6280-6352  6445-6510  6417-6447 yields 1.1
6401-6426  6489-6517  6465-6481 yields -0.6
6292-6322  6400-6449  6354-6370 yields 1.3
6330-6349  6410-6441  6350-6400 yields 6.5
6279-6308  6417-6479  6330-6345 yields -2.3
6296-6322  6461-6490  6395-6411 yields -0.1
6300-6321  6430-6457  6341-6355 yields -2.4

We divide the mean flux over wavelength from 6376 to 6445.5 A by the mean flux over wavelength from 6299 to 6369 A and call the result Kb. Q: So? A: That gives 1.09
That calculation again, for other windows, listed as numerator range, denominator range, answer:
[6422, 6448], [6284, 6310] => 1.43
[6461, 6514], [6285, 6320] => 1.56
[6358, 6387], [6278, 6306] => 1.17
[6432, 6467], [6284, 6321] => 1.44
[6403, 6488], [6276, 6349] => 1.35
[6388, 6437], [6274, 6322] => 1.35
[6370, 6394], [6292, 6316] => 1.07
